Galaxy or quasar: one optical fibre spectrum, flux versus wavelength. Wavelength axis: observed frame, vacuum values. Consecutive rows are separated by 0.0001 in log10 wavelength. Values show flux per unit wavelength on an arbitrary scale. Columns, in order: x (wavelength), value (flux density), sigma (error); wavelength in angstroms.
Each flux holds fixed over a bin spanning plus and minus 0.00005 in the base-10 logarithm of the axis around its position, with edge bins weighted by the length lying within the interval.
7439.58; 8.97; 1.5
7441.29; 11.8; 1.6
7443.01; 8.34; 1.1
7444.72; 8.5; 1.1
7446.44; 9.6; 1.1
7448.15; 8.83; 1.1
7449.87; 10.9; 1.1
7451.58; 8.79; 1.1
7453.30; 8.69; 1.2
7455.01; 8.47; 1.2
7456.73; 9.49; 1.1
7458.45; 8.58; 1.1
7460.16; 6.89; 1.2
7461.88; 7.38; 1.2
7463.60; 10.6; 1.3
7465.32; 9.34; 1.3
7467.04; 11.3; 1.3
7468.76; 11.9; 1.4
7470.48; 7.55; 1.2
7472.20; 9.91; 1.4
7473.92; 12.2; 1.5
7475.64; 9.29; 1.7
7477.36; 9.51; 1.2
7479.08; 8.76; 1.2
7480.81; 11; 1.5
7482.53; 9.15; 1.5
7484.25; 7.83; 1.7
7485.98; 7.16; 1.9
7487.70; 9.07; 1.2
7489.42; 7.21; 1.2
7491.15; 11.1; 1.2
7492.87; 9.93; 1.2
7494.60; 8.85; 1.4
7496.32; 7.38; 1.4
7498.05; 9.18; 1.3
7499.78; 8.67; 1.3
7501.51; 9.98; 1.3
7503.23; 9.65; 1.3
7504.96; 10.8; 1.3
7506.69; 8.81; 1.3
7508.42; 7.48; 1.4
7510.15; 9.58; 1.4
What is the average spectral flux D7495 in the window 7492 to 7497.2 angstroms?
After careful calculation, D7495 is 8.73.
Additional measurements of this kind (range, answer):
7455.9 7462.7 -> 8.09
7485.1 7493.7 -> 8.89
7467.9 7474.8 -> 10.4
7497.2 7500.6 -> 8.92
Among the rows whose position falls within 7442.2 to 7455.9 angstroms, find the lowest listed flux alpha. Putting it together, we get 8.34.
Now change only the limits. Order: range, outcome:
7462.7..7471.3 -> 7.55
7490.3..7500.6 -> 7.38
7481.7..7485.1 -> 7.83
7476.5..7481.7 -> 8.76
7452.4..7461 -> 6.89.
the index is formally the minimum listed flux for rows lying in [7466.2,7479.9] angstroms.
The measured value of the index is 7.55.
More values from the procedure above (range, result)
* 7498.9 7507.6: 8.67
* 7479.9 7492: 7.16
